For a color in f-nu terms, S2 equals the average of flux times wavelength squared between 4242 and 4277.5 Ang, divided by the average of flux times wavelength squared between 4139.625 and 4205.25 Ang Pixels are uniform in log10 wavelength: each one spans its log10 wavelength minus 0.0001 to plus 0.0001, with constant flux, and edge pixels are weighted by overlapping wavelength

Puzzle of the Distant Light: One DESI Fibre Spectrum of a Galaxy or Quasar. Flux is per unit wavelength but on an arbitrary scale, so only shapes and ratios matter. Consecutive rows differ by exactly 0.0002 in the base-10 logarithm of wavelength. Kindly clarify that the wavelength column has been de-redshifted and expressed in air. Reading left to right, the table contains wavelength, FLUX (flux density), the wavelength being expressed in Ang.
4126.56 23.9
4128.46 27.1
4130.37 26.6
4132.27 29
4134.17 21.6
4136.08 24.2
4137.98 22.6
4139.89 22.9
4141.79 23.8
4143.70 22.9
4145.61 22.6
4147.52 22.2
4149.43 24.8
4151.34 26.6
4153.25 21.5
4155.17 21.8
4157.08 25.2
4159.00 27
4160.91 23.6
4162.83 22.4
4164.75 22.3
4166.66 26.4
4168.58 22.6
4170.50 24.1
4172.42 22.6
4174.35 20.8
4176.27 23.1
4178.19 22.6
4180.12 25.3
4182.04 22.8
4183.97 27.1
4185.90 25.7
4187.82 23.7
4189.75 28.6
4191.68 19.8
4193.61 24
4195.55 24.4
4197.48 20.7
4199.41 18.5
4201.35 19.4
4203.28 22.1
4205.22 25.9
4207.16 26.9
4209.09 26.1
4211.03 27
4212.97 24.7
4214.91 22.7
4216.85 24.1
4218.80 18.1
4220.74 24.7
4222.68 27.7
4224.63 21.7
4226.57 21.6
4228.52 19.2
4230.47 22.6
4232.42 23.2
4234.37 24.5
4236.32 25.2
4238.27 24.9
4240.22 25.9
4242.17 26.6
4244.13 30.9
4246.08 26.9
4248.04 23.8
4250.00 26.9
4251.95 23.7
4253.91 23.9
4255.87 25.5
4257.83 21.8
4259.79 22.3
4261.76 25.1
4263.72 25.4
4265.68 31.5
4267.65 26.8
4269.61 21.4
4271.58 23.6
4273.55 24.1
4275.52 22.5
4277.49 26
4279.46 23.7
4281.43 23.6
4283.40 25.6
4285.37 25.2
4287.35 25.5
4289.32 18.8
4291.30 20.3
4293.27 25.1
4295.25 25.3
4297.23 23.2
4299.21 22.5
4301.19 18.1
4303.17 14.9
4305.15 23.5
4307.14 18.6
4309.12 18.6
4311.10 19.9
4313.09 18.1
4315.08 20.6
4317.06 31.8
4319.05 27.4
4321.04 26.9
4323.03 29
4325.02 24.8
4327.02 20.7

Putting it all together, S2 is 1.1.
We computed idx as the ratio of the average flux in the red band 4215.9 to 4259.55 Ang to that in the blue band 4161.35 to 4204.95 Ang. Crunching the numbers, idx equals 1.04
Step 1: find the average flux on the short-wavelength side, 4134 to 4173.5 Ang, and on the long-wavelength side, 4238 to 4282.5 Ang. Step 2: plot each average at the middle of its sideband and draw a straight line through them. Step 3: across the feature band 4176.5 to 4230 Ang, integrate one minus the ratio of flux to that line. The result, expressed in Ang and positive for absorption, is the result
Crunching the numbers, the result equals 1.6 Ang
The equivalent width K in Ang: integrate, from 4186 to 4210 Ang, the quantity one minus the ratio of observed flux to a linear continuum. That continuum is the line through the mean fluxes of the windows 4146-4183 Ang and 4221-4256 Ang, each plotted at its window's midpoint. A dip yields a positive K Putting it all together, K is 0.6 Ang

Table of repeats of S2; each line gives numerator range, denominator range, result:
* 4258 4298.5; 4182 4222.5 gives 1.05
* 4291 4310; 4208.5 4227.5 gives 0.92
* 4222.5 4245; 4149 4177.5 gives 1.07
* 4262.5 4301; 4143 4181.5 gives 1.08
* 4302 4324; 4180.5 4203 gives 1.03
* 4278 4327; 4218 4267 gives 0.96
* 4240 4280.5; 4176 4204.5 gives 1.12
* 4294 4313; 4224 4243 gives 0.90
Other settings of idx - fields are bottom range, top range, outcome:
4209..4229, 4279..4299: 1.01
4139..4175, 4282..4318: 0.94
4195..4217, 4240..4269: 1.09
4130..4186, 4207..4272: 1.03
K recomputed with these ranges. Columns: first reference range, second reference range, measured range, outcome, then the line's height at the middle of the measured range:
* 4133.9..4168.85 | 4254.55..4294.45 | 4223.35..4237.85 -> 0.73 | 24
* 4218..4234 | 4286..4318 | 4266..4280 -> -1.57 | 21.9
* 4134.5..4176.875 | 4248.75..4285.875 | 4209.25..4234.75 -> 0.92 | 24.2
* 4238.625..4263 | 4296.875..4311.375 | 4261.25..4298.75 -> -3.49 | 22.3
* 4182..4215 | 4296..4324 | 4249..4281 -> -2.22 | 23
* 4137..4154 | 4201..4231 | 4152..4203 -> 0.25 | 23.4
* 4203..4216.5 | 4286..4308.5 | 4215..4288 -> -3.50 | 23.4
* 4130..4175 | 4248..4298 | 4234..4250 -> -1.37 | 24.1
